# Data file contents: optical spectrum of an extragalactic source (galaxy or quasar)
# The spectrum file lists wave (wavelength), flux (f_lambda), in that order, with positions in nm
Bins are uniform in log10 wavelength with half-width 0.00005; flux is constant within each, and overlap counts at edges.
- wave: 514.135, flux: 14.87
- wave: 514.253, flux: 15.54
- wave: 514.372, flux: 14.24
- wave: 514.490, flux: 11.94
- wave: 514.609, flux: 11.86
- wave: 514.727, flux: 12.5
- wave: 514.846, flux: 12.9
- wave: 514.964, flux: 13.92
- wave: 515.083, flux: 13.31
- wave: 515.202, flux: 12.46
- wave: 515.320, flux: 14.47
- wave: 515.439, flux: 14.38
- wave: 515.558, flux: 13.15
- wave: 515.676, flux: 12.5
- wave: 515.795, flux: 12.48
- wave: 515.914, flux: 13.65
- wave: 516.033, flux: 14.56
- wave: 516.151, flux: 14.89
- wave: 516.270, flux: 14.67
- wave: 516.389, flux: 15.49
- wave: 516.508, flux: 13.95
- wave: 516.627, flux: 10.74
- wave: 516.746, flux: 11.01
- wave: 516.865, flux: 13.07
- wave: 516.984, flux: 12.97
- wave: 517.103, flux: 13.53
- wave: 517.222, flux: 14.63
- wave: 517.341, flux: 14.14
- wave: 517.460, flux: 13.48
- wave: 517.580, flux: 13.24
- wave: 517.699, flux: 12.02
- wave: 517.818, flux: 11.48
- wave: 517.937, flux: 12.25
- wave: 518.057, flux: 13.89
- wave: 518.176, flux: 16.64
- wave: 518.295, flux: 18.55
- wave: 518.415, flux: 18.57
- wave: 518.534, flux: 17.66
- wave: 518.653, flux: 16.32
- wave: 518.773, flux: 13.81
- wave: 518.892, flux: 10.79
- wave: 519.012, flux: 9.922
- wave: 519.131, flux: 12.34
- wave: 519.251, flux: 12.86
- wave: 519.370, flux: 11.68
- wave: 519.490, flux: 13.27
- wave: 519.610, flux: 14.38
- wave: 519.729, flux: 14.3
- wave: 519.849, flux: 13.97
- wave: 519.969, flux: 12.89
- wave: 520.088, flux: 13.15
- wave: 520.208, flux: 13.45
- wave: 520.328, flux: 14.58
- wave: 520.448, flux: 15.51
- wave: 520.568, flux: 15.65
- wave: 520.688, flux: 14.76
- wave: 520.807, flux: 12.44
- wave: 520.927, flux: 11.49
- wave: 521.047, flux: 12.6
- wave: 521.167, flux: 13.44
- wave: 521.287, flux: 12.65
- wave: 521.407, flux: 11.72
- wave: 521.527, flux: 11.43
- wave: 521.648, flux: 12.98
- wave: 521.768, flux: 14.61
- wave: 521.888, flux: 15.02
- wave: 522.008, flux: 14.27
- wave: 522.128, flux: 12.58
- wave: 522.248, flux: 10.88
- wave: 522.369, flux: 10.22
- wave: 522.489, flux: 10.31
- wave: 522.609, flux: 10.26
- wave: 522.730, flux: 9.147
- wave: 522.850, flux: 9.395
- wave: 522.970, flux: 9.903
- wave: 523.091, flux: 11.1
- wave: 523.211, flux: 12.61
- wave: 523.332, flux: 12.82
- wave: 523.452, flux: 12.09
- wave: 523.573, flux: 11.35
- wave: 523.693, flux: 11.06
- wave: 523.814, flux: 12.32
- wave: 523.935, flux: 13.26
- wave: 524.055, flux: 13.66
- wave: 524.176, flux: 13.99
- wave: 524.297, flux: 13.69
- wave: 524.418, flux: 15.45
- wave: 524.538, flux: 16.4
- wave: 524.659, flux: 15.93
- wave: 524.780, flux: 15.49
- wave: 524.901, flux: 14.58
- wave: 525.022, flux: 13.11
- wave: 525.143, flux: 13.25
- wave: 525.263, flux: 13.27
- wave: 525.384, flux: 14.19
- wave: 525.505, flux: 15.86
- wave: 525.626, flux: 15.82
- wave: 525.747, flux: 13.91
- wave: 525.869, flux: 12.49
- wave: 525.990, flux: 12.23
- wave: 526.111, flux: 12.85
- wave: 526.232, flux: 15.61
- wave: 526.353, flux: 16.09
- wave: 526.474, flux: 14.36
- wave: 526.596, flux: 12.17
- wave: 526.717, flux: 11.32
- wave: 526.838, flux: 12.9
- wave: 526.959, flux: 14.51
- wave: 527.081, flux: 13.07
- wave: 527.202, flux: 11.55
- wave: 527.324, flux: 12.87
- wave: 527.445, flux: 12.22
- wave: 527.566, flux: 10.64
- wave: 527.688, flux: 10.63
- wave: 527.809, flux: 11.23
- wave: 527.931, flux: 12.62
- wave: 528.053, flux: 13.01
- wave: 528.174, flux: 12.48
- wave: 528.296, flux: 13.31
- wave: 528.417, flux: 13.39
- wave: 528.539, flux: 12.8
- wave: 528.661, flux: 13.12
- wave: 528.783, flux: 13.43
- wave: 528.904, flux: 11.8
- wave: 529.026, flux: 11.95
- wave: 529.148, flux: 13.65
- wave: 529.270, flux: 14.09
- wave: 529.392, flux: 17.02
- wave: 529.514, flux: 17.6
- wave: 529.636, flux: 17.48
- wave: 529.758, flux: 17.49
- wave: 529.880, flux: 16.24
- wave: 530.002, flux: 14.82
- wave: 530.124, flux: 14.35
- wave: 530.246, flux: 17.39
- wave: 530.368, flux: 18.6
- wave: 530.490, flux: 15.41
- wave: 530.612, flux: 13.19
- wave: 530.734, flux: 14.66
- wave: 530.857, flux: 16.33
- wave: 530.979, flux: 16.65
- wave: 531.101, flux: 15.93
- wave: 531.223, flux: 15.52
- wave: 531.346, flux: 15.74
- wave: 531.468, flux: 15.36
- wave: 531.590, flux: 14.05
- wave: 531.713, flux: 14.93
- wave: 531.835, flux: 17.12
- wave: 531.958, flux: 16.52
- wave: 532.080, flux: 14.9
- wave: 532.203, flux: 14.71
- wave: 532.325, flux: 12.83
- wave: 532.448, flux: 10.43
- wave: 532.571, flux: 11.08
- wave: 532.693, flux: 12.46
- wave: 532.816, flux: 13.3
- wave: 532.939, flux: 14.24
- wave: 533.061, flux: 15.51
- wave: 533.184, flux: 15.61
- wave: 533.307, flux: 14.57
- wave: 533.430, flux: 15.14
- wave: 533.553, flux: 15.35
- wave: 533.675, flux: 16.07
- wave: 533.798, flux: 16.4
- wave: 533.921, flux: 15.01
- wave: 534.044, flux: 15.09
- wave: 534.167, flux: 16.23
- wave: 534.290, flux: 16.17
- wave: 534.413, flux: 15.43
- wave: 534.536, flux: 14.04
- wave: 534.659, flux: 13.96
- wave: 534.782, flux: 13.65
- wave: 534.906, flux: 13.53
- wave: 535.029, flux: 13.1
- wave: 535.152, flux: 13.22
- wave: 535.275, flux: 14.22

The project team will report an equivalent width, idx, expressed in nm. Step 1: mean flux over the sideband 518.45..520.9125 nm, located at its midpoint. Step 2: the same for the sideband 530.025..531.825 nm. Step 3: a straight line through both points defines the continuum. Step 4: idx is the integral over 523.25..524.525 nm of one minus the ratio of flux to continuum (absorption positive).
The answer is 0.12 nm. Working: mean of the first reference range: 13.7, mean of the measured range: 13.1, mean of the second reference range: 15.6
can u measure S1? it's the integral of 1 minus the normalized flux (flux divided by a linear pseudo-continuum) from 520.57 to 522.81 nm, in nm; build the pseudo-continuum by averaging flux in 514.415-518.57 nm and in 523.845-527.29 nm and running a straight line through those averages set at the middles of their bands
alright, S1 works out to 0.25 nm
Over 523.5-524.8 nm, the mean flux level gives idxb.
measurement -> 13.8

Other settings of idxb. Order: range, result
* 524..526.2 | 14.2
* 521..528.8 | 12.9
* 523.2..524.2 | 12.5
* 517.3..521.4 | 13.7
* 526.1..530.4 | 13.8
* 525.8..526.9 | 13.3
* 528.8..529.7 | 14.7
